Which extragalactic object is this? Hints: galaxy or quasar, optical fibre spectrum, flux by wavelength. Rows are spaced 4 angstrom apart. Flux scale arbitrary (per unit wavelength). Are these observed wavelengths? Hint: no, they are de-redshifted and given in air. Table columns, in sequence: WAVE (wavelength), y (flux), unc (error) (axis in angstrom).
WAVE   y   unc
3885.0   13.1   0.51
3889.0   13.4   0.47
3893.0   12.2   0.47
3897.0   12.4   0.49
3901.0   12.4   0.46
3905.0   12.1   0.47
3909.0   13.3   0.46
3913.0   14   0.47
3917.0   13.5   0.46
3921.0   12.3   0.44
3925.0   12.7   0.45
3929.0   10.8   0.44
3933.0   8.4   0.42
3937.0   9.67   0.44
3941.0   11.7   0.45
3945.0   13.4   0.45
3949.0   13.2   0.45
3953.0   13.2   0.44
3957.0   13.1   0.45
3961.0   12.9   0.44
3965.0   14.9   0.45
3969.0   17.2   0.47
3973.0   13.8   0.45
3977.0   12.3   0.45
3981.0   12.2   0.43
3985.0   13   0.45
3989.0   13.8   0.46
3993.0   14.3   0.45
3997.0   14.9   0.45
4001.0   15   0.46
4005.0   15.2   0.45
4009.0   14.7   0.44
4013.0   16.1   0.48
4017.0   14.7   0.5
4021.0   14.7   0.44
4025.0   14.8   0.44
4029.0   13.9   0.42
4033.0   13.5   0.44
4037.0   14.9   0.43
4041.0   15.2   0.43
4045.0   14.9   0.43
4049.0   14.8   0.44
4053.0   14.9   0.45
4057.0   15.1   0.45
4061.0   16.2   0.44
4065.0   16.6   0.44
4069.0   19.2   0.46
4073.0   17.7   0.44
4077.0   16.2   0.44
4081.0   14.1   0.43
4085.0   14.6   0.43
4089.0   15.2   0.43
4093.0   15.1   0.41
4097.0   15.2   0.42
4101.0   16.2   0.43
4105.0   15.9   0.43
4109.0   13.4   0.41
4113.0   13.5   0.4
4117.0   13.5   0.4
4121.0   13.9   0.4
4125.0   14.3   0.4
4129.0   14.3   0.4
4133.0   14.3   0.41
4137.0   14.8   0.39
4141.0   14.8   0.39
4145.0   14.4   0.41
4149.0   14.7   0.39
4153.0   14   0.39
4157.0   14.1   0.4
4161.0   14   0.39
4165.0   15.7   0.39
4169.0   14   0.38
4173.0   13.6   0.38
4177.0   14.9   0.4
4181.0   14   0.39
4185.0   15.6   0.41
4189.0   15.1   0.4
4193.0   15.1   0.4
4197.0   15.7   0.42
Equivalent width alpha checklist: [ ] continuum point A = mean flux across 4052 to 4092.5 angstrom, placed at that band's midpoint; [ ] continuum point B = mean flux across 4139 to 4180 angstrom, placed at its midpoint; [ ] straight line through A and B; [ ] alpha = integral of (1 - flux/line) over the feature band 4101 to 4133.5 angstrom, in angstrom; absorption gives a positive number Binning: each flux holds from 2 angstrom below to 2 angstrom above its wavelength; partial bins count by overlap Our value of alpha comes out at 2.0 angstrom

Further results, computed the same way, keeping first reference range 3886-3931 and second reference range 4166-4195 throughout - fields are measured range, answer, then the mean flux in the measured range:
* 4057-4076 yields -4.54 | 17.1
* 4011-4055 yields -3.88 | 14.8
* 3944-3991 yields -1.80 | 13.6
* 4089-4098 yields -0.73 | 15.2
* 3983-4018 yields -3.41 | 14.6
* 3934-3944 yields 1.67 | 10.7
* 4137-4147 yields -0.19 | 14.6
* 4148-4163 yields 0.31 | 14.2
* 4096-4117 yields -0.88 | 14.7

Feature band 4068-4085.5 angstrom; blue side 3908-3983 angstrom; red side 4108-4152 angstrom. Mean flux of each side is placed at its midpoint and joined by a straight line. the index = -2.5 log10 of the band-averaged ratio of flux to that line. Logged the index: -0.19 mag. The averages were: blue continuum 12.8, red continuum 14.2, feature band 16.3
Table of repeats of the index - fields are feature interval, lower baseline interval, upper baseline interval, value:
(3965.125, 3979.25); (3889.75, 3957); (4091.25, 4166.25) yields -0.13 mag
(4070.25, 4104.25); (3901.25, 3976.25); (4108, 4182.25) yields -0.13 mag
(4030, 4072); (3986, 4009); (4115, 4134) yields -0.09 mag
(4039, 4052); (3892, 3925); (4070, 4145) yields -0.05 mag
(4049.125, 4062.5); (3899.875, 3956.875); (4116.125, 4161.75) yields -0.14 mag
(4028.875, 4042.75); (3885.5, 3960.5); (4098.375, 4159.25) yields -0.07 mag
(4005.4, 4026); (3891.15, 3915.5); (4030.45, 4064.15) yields -0.04 mag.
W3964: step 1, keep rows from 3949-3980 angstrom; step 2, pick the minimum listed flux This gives 12.3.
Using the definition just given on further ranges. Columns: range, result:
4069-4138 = 13.4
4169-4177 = 13.6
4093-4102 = 15.1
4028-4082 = 13.5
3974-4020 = 12.2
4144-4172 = 14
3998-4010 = 14.7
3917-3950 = 8.4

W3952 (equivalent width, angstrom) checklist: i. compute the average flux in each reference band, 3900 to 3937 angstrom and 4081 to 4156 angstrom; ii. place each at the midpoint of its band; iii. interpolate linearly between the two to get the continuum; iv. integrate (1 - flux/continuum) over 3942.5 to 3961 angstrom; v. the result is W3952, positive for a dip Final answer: -1.0 angstrom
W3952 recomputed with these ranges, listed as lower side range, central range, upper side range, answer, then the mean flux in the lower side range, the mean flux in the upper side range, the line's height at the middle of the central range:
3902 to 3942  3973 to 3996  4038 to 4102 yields 0.4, 11.9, 15.7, 13.5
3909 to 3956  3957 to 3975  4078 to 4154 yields -2.8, 12.2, 14.6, 12.6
